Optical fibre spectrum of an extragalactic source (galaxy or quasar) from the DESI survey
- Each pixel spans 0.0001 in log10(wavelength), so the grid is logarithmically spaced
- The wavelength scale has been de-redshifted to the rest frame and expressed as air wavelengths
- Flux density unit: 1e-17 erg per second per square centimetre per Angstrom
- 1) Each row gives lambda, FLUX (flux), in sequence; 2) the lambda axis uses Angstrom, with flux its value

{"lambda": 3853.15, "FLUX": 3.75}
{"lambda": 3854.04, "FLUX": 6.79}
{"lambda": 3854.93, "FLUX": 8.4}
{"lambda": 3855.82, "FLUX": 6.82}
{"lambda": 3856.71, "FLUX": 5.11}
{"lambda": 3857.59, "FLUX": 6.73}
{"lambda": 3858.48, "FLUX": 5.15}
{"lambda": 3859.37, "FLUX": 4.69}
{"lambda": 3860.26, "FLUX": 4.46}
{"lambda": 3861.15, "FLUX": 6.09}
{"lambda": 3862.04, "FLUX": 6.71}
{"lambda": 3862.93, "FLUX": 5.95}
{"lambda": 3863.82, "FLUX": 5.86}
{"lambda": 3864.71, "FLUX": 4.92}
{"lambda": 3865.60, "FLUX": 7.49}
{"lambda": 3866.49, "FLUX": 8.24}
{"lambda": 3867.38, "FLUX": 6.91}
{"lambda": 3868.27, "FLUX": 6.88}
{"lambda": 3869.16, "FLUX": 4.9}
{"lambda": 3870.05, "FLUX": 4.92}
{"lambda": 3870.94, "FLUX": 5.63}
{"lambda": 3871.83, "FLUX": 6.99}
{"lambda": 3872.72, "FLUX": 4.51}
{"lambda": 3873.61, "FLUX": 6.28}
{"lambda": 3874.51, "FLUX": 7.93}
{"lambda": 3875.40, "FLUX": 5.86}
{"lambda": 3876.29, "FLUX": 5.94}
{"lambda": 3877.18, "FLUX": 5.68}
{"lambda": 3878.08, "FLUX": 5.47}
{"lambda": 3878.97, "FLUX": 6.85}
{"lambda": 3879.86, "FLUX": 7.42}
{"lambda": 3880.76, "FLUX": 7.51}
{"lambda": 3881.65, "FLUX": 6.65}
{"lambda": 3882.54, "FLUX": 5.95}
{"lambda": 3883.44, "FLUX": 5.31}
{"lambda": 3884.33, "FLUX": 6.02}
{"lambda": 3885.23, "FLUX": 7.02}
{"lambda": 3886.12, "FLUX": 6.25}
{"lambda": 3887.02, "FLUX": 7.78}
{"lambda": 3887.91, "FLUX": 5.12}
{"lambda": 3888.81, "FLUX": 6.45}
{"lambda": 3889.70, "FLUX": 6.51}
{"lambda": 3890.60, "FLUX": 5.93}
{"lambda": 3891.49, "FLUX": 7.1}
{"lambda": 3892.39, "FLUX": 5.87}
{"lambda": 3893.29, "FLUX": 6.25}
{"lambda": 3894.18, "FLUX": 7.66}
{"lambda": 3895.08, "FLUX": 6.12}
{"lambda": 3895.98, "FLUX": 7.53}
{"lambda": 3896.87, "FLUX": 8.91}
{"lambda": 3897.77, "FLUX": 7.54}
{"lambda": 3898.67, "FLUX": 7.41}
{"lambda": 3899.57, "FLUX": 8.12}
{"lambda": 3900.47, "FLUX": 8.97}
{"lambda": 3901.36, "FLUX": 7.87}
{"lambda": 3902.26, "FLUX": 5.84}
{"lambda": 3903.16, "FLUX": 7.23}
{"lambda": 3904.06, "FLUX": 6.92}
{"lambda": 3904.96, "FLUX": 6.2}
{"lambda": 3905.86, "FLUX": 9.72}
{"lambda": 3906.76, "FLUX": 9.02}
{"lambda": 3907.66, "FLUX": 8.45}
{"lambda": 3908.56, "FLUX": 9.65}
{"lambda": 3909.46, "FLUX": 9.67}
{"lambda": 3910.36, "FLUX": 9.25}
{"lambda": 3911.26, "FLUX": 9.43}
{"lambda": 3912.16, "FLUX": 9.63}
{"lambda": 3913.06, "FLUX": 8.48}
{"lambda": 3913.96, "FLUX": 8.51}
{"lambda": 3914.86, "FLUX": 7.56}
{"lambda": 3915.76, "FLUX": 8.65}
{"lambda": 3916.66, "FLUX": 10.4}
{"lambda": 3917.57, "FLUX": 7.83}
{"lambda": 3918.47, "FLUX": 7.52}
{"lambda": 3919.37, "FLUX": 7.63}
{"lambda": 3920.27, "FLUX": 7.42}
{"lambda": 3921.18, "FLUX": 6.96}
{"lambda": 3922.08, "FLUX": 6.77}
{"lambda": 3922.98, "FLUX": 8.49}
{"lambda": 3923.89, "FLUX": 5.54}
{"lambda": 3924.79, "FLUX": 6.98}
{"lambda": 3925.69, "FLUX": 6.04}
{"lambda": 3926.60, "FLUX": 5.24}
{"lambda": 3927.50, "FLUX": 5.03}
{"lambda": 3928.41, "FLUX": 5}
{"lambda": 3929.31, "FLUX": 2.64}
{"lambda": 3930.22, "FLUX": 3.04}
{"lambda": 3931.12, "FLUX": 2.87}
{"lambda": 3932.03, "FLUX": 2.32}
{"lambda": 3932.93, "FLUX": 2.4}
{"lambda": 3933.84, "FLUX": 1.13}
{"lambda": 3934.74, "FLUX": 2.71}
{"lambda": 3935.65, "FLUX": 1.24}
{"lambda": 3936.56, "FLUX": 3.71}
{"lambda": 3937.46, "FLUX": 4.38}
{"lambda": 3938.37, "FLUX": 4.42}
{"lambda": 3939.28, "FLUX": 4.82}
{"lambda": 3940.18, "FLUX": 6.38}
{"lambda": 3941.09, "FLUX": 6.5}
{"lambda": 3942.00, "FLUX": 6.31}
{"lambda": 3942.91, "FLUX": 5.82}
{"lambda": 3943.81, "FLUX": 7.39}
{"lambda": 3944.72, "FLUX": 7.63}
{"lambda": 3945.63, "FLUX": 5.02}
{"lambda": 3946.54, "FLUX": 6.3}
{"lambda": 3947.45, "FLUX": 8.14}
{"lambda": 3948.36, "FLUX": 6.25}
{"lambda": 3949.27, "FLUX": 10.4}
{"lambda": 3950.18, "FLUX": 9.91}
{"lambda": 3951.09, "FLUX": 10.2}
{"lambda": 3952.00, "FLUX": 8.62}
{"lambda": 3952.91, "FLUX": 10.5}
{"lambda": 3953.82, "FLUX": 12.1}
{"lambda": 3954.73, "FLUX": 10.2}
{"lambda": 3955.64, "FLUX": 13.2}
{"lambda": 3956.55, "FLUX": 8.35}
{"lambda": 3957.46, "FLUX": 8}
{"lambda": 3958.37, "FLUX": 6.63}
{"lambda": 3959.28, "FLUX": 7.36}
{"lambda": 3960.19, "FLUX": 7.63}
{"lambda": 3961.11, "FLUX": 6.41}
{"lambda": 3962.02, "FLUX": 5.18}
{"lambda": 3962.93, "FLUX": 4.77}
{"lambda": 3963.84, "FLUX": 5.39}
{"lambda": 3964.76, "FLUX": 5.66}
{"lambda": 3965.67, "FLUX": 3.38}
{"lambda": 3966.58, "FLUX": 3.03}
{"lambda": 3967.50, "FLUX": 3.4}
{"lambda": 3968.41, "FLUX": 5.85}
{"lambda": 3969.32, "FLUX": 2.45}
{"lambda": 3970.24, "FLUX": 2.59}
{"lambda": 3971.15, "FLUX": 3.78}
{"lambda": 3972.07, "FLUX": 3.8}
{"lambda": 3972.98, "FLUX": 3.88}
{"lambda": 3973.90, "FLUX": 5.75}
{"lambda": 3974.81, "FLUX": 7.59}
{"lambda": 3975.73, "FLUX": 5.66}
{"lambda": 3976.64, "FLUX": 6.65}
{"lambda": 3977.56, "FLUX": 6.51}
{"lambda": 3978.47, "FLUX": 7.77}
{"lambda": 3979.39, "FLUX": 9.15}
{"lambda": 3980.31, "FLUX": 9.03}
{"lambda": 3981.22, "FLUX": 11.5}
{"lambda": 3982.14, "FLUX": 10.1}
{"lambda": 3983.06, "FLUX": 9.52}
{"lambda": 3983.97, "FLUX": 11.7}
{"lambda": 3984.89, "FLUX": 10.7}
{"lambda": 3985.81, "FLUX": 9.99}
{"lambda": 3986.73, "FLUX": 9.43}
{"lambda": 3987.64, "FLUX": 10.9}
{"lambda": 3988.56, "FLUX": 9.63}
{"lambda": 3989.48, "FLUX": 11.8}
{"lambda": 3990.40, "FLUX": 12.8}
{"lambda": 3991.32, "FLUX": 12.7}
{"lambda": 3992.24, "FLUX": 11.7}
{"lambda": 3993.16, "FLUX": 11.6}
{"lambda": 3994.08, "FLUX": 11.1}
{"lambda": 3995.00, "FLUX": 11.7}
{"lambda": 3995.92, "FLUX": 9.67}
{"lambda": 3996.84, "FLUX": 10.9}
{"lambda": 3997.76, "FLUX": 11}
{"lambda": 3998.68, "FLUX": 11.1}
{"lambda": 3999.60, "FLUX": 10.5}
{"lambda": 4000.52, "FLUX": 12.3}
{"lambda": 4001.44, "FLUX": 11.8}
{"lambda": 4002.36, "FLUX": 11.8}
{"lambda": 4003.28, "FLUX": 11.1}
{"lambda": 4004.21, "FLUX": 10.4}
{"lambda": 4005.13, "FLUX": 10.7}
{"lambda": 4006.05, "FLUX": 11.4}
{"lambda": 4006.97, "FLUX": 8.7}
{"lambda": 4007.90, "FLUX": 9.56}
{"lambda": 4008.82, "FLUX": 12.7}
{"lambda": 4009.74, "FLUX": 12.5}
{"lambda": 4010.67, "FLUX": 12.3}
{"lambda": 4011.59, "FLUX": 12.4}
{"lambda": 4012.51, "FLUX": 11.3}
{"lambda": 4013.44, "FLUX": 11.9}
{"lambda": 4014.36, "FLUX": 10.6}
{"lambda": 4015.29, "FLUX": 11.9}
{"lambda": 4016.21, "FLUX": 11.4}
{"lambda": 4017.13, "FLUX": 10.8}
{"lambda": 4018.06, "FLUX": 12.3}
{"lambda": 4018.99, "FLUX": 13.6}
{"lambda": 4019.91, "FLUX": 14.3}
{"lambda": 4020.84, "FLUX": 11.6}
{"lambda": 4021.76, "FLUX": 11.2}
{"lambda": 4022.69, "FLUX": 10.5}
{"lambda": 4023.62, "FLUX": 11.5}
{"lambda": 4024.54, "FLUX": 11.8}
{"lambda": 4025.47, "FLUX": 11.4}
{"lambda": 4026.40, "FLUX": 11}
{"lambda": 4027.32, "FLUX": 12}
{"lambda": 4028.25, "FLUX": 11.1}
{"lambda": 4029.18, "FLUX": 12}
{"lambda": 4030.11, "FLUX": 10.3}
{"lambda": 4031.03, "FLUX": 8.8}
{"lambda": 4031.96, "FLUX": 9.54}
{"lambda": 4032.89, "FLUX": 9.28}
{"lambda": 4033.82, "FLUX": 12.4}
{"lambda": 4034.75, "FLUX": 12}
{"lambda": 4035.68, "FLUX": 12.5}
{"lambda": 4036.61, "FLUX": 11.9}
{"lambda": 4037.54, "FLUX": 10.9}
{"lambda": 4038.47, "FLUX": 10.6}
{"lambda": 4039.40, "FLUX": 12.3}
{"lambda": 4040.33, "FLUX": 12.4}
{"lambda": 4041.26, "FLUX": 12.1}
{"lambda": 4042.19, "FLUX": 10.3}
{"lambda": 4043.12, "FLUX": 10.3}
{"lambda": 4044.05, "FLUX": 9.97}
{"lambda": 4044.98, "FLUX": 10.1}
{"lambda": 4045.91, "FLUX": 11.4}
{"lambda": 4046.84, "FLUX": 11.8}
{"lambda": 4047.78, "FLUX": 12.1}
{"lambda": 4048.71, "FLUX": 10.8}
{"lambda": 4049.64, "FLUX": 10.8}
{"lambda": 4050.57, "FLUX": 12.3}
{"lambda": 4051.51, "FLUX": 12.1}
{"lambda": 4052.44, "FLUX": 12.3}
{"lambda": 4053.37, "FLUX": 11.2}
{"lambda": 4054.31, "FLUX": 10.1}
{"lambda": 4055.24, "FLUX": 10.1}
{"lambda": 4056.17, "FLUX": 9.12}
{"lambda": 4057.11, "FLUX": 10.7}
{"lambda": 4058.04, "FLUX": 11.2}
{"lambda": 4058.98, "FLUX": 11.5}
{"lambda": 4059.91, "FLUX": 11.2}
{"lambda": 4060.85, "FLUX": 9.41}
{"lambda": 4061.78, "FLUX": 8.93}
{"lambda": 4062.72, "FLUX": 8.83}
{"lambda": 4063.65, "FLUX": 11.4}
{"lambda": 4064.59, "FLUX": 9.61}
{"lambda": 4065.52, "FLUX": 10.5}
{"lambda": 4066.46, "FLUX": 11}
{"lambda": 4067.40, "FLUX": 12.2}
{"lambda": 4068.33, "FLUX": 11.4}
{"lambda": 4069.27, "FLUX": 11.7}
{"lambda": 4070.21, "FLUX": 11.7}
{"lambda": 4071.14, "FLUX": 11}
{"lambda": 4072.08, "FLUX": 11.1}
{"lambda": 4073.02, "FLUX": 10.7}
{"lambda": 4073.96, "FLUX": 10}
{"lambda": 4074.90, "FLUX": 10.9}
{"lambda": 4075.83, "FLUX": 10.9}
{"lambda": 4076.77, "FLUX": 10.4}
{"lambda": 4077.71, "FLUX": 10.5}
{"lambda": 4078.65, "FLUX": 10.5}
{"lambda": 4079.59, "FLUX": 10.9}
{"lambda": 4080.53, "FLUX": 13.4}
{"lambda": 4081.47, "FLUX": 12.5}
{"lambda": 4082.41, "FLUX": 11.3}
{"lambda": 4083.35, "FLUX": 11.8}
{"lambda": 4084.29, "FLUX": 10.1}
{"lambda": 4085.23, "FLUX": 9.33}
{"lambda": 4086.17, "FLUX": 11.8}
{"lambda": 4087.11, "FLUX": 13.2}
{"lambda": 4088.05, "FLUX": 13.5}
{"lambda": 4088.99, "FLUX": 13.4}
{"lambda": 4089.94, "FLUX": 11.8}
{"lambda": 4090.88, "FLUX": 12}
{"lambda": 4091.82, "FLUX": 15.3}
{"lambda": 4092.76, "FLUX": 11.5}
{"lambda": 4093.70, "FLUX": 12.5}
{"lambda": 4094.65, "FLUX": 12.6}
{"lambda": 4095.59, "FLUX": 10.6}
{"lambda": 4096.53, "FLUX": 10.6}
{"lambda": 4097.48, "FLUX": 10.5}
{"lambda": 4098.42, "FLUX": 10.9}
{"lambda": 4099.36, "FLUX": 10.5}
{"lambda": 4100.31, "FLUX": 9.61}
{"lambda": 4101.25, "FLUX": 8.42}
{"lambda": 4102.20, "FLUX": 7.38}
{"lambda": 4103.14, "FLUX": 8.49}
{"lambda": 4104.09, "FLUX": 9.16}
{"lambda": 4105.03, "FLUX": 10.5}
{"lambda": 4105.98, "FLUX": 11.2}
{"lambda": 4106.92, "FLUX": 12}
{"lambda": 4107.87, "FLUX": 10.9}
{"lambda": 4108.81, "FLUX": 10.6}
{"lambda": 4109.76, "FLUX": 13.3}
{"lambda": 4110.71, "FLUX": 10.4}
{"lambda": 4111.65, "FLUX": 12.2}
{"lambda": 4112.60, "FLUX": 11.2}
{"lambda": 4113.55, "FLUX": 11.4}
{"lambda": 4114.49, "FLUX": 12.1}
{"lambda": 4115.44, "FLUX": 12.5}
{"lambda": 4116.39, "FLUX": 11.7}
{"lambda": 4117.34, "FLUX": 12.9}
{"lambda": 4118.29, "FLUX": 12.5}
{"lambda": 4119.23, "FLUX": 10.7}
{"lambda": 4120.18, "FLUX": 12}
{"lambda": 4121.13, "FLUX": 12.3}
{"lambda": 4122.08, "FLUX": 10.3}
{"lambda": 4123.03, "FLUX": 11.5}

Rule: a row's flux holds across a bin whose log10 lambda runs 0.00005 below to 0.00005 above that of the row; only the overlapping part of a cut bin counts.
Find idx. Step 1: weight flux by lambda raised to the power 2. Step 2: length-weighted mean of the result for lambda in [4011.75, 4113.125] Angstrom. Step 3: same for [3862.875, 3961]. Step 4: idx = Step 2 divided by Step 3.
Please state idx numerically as 1.8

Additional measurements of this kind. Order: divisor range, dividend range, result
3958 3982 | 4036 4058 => 1.97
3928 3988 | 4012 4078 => 1.77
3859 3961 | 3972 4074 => 1.67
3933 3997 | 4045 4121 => 1.58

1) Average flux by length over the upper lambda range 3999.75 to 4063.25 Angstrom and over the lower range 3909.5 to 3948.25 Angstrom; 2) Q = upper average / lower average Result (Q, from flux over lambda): 1.8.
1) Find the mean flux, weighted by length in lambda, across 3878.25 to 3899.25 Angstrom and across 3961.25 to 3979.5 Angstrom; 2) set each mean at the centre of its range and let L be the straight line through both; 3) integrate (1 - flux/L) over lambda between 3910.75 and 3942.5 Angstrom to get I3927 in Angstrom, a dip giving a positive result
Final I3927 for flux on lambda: 0.95 Angstrom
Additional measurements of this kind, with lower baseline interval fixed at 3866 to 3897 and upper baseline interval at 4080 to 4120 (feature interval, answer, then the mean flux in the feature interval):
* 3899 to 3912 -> -2.5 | 8.33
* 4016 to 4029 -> -2.9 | 11.8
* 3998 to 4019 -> -4.7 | 11.4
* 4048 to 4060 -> -0.8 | 11.1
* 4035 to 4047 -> -1.5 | 11.3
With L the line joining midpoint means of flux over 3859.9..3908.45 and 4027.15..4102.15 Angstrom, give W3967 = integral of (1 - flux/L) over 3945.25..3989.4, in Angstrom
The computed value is 6.04 Angstrom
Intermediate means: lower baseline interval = 6.71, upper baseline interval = 11.1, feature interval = 7.54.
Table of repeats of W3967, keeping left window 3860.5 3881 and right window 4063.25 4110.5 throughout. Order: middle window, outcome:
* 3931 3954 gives 5.5 Angstrom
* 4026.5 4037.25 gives -1.3 Angstrom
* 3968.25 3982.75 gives 3.7 Angstrom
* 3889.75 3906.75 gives -1.0 Angstrom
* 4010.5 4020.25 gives -2.6 Angstrom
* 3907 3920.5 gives -2.7 Angstrom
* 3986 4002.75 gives -4.0 Angstrom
